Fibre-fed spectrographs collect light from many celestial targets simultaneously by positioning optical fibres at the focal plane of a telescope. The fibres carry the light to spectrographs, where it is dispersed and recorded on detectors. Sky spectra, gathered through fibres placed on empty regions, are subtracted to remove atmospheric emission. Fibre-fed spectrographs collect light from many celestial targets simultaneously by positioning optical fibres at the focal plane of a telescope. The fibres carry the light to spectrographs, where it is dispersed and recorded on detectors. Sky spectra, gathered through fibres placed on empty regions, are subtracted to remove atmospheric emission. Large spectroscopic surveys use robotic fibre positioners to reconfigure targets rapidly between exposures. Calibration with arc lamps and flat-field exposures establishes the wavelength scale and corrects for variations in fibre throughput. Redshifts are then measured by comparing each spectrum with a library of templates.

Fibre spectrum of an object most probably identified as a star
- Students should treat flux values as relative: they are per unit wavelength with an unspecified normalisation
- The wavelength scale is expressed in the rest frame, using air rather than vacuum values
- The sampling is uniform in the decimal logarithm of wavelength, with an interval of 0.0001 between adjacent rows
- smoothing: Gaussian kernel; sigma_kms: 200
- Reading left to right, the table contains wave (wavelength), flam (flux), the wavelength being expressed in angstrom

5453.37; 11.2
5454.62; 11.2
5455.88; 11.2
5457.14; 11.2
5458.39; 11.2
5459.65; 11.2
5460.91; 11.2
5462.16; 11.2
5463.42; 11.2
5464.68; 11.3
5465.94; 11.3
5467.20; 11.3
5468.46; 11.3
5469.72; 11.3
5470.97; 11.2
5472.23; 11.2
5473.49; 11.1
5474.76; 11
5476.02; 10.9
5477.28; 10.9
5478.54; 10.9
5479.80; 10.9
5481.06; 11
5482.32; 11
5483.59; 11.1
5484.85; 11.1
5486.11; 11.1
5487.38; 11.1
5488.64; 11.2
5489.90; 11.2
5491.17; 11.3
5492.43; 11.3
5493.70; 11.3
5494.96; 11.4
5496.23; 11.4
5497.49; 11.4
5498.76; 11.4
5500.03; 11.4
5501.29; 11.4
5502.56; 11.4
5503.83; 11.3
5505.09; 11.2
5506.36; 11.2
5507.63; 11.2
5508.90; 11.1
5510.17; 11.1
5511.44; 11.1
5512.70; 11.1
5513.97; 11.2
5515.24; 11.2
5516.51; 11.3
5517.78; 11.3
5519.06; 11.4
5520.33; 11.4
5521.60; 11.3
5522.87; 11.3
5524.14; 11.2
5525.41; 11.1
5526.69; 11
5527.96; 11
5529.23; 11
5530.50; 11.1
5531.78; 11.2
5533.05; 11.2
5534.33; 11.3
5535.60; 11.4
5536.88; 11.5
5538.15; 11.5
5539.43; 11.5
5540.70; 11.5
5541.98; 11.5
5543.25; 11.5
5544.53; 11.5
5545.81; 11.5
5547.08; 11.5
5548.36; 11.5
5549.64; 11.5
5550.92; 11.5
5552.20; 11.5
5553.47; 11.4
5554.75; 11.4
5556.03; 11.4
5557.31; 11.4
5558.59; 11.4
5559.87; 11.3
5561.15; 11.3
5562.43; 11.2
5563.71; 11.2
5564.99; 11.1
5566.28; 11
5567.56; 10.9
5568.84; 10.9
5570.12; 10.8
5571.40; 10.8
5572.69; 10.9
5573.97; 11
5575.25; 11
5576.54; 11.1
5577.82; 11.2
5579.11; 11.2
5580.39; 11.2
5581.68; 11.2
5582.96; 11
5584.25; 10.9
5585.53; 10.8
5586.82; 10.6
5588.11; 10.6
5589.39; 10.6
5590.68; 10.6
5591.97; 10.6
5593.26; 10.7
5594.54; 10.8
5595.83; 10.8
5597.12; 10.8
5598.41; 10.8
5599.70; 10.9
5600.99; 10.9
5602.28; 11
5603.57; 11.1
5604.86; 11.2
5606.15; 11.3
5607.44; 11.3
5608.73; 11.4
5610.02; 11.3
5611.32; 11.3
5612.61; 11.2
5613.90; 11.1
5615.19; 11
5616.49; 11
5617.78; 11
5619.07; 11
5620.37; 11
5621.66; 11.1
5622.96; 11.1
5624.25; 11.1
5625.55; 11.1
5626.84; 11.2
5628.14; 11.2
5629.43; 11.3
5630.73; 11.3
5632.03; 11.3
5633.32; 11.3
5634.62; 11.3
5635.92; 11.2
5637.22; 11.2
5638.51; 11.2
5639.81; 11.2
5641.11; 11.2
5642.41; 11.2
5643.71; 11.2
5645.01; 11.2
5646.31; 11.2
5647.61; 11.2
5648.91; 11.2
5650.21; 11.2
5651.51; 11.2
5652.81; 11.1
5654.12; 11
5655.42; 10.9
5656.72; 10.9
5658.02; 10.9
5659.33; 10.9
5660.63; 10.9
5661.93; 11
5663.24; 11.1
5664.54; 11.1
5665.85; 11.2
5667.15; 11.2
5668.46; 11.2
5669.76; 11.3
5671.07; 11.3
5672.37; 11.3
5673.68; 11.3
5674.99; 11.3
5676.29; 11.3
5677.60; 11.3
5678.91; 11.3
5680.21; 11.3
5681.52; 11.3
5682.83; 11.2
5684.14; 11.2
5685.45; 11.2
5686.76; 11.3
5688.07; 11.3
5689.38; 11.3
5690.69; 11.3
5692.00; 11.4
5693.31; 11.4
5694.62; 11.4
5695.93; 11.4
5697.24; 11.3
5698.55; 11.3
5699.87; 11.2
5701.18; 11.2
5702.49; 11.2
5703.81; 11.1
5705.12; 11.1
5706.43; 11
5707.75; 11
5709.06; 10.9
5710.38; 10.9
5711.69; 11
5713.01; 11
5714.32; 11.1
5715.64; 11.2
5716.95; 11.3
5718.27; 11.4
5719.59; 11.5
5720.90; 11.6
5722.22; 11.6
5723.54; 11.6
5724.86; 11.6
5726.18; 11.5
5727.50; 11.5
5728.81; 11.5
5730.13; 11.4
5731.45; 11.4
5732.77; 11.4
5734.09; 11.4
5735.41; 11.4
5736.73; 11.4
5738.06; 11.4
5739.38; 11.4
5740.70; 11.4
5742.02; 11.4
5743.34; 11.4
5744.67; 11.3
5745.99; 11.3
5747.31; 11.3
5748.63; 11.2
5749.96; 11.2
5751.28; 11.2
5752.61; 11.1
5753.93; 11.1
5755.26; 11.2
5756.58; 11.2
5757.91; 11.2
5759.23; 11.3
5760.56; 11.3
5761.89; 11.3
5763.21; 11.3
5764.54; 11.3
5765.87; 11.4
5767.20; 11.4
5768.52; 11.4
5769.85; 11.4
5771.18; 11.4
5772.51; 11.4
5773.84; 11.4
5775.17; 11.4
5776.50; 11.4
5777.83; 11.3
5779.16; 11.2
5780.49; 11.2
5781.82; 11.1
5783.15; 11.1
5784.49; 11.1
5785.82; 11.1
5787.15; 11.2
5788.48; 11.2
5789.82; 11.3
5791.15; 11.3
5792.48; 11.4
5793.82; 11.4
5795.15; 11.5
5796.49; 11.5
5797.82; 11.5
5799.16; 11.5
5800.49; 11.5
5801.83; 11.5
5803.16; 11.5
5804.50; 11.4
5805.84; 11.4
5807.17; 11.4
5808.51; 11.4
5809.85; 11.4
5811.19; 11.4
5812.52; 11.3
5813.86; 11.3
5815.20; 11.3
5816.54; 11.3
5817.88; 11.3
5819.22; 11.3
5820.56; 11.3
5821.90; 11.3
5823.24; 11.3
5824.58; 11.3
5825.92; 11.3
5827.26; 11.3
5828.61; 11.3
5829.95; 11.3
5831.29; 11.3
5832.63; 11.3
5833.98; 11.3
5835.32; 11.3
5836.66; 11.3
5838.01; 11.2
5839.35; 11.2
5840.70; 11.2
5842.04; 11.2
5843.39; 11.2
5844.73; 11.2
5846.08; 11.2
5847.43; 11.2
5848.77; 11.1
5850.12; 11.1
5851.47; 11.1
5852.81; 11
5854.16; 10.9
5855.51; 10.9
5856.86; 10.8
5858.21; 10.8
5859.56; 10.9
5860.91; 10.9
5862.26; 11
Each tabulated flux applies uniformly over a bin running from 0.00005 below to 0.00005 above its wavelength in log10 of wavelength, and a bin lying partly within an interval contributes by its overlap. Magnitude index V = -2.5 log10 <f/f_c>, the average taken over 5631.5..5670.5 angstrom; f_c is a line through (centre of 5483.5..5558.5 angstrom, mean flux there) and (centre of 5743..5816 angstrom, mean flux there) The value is 0.02 mag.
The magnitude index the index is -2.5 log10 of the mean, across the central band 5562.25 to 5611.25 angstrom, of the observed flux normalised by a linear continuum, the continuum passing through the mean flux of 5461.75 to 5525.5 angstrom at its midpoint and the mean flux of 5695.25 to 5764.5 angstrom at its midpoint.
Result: 0.03 mag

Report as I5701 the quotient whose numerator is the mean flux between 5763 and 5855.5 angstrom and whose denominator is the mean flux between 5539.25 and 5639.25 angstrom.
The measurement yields 1.01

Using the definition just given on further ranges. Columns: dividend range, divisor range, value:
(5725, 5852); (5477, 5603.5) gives 1.01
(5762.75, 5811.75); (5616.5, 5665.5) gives 1.02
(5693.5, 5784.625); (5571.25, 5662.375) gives 1.02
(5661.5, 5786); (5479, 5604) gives 1.01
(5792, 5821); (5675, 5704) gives 1.01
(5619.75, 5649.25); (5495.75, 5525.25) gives 0.99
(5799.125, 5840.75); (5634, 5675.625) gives 1.02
